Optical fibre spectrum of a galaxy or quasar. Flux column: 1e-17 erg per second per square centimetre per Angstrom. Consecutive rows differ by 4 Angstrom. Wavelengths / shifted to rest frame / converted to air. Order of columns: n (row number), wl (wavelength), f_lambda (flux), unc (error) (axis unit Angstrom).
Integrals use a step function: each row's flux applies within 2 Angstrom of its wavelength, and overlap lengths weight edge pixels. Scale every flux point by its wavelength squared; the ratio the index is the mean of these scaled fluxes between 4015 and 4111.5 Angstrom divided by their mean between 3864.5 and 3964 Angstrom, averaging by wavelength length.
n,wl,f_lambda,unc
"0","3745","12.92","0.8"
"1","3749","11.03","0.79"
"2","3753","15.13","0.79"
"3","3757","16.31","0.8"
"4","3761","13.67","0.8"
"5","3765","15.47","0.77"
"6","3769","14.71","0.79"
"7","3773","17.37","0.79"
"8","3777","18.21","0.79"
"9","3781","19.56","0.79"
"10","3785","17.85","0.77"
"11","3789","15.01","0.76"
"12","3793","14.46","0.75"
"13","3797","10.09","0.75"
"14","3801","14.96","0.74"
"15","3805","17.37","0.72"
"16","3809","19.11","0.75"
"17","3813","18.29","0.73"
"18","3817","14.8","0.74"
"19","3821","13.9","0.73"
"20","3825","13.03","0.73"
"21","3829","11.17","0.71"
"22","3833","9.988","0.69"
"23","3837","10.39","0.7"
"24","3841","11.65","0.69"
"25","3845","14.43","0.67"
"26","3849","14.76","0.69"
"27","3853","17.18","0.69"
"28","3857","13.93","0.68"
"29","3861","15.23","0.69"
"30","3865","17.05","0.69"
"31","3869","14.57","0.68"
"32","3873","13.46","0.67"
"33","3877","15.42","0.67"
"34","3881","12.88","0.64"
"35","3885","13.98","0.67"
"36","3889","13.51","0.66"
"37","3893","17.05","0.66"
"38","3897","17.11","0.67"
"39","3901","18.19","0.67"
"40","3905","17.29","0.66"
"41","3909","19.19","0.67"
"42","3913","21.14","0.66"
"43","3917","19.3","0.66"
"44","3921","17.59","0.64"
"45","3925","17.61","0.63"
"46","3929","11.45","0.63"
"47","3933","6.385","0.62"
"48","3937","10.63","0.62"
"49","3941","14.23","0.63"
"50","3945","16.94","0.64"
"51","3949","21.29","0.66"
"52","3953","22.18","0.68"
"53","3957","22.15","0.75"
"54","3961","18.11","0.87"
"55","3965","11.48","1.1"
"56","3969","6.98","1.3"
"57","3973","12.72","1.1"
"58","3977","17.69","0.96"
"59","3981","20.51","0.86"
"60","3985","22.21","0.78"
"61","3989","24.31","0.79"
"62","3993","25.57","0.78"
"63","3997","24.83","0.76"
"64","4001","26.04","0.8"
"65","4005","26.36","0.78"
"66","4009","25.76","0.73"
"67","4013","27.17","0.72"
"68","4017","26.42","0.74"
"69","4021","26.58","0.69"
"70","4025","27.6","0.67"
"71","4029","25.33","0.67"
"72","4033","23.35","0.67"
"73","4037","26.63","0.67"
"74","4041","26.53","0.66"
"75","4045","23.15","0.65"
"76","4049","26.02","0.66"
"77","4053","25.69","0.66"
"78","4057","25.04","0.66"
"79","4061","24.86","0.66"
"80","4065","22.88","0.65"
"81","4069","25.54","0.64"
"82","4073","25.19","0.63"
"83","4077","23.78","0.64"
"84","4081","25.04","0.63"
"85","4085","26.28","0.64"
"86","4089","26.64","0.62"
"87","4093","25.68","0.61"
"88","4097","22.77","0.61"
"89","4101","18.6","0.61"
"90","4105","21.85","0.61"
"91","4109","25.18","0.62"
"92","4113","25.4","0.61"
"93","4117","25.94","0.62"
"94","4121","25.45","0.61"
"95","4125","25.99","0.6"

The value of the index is 1.64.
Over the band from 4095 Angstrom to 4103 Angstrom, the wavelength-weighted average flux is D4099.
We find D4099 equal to 20.7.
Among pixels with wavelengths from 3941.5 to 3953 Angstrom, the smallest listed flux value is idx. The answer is 16.94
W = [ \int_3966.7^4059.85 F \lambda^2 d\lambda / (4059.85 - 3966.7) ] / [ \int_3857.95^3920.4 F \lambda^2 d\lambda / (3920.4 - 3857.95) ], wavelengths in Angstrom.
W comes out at 1.54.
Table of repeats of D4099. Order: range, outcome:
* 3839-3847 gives 13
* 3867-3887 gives 14.1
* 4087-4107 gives 23.1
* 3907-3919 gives 19.9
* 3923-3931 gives 14.5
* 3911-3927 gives 18.9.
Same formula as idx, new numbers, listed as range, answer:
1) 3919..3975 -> 6.385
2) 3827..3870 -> 9.988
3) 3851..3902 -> 12.88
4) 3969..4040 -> 6.98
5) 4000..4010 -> 25.76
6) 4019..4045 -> 23.15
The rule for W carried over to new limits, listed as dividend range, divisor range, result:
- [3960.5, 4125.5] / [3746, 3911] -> 1.75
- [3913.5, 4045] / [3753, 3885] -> 1.50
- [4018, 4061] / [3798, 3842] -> 2.04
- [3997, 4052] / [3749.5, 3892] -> 1.94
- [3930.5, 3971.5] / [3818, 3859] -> 1.21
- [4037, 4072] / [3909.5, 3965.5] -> 1.59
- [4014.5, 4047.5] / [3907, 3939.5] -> 1.77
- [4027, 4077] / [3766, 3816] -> 1.74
